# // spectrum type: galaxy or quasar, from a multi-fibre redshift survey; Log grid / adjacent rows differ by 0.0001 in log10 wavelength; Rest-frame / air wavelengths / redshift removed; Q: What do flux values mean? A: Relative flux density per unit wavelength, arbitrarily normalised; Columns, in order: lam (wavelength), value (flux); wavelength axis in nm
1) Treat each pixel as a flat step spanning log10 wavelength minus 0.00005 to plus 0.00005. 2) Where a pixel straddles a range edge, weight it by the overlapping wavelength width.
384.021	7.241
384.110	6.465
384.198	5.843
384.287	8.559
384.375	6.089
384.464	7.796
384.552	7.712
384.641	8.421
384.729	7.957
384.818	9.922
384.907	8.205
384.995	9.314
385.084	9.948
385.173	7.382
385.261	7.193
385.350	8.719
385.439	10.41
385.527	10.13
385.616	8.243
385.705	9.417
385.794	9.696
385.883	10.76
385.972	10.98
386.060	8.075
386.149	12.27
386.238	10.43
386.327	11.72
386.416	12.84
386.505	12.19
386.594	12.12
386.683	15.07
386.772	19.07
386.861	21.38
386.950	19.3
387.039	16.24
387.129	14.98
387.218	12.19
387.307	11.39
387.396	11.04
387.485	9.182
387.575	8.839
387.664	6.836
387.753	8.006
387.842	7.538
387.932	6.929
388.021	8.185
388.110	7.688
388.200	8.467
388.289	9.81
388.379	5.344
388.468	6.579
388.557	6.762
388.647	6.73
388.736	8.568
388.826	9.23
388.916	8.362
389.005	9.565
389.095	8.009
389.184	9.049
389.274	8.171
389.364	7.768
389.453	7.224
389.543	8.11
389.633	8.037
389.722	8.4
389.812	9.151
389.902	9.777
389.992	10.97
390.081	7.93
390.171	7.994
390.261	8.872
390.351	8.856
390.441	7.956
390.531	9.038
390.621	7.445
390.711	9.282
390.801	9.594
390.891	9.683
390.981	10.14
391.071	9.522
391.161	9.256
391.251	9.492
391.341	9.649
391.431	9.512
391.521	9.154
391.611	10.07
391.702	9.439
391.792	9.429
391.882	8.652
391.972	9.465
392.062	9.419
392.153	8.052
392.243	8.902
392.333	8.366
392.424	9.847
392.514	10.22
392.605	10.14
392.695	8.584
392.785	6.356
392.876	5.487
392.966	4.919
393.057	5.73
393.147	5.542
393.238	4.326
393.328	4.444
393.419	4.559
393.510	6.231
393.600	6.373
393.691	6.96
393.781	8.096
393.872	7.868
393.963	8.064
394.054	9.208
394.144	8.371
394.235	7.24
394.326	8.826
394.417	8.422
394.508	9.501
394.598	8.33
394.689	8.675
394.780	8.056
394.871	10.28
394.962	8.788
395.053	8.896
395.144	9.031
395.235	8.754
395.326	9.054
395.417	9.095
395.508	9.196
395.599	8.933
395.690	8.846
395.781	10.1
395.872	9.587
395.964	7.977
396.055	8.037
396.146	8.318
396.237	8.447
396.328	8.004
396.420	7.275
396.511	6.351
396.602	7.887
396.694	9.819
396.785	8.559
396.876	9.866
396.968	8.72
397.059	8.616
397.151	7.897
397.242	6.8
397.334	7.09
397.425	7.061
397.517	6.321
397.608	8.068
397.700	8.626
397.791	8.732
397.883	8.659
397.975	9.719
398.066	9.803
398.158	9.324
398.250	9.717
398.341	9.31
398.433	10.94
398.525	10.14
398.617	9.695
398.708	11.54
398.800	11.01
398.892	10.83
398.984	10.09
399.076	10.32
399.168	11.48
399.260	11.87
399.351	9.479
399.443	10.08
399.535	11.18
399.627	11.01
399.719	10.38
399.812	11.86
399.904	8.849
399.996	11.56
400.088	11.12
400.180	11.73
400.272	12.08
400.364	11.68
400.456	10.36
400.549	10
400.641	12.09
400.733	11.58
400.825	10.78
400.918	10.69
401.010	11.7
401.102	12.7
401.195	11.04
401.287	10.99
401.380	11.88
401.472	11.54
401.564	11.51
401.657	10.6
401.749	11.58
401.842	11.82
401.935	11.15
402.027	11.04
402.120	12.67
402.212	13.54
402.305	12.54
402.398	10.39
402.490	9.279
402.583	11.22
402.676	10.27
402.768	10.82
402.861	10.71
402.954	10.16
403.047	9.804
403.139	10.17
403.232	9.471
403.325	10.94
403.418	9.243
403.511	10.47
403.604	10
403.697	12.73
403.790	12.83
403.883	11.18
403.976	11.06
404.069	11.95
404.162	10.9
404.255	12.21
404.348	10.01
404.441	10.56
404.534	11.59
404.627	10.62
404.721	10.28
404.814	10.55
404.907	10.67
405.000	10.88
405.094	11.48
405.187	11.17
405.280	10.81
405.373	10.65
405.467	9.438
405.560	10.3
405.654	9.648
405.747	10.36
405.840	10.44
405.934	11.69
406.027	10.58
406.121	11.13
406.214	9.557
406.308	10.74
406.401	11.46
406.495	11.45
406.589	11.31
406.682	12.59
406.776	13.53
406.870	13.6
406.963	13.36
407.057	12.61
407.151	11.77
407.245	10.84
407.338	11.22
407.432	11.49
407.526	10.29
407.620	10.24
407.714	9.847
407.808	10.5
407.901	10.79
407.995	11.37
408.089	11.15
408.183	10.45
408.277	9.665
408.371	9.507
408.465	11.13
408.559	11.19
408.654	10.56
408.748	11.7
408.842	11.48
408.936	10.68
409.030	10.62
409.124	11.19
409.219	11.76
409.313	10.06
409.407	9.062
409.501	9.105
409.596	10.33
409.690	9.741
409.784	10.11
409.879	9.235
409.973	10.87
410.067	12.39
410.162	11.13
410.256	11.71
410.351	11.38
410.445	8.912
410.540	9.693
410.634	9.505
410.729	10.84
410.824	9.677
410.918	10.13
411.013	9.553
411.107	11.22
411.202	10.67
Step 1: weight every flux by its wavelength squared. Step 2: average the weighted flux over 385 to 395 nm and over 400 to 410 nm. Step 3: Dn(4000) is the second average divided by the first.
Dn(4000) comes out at 1.3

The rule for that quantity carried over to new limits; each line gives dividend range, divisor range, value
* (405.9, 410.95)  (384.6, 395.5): 1.31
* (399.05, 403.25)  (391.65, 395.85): 1.41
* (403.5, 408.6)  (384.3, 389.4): 1.23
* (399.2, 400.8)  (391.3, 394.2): 1.45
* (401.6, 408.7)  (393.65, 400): 1.26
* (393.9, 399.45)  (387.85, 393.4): 1.12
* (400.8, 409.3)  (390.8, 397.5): 1.41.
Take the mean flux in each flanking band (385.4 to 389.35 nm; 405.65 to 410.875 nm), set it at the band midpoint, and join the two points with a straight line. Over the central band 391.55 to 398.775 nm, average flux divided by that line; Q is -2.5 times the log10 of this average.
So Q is 0.25 mag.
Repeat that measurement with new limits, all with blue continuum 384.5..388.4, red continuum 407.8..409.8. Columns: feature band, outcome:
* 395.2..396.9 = 0.22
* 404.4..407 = -0.05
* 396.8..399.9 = 0.11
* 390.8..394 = 0.29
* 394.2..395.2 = 0.20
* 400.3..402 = -0.08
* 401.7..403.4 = -0.04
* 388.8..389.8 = 0.25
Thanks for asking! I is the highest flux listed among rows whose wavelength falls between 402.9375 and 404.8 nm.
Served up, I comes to 12.83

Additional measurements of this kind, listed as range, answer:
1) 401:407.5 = 13.6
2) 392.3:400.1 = 11.87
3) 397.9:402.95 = 13.54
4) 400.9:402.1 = 12.7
